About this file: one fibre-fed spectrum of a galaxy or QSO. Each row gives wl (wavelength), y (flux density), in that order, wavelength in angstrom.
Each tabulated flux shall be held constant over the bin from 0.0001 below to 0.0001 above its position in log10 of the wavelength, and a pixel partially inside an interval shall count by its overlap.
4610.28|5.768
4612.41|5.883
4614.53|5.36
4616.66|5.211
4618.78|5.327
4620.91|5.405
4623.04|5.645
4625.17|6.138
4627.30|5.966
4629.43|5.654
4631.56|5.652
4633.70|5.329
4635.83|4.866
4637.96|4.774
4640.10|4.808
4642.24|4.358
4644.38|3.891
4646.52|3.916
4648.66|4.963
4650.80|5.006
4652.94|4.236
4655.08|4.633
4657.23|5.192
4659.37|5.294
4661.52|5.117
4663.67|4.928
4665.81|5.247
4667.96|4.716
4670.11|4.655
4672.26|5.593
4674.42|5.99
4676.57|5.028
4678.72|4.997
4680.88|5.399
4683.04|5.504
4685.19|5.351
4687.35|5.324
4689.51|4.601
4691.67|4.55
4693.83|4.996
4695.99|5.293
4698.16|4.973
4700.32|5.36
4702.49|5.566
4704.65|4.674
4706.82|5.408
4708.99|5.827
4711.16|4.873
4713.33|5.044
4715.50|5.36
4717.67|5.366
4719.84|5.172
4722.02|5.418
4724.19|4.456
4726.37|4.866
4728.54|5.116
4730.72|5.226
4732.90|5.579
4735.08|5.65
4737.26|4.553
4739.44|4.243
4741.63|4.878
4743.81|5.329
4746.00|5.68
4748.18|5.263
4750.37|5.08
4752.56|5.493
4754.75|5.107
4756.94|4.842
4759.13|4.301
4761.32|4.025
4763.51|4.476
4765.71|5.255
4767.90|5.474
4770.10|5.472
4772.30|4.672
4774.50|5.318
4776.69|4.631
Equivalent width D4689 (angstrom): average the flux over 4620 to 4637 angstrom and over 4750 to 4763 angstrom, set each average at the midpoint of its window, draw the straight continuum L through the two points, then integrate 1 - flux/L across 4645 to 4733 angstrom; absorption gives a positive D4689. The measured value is 1.9 angstrom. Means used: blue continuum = 5.58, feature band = 5.08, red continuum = 4.78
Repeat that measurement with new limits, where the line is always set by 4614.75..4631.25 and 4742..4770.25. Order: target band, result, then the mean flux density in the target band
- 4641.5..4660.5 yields 3.02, 4.62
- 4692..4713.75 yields 0.35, 5.18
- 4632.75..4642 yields 1.10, 4.89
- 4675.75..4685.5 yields 0.20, 5.26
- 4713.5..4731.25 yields 0.25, 5.12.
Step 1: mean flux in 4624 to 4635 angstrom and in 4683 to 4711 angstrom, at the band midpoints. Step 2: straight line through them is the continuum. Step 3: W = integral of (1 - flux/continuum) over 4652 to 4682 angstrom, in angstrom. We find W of 1.8 angstrom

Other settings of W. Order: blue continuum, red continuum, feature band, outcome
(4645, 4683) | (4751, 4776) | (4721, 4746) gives -0.5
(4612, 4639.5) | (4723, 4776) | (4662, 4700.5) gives 0.9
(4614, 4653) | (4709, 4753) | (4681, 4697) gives 0.1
